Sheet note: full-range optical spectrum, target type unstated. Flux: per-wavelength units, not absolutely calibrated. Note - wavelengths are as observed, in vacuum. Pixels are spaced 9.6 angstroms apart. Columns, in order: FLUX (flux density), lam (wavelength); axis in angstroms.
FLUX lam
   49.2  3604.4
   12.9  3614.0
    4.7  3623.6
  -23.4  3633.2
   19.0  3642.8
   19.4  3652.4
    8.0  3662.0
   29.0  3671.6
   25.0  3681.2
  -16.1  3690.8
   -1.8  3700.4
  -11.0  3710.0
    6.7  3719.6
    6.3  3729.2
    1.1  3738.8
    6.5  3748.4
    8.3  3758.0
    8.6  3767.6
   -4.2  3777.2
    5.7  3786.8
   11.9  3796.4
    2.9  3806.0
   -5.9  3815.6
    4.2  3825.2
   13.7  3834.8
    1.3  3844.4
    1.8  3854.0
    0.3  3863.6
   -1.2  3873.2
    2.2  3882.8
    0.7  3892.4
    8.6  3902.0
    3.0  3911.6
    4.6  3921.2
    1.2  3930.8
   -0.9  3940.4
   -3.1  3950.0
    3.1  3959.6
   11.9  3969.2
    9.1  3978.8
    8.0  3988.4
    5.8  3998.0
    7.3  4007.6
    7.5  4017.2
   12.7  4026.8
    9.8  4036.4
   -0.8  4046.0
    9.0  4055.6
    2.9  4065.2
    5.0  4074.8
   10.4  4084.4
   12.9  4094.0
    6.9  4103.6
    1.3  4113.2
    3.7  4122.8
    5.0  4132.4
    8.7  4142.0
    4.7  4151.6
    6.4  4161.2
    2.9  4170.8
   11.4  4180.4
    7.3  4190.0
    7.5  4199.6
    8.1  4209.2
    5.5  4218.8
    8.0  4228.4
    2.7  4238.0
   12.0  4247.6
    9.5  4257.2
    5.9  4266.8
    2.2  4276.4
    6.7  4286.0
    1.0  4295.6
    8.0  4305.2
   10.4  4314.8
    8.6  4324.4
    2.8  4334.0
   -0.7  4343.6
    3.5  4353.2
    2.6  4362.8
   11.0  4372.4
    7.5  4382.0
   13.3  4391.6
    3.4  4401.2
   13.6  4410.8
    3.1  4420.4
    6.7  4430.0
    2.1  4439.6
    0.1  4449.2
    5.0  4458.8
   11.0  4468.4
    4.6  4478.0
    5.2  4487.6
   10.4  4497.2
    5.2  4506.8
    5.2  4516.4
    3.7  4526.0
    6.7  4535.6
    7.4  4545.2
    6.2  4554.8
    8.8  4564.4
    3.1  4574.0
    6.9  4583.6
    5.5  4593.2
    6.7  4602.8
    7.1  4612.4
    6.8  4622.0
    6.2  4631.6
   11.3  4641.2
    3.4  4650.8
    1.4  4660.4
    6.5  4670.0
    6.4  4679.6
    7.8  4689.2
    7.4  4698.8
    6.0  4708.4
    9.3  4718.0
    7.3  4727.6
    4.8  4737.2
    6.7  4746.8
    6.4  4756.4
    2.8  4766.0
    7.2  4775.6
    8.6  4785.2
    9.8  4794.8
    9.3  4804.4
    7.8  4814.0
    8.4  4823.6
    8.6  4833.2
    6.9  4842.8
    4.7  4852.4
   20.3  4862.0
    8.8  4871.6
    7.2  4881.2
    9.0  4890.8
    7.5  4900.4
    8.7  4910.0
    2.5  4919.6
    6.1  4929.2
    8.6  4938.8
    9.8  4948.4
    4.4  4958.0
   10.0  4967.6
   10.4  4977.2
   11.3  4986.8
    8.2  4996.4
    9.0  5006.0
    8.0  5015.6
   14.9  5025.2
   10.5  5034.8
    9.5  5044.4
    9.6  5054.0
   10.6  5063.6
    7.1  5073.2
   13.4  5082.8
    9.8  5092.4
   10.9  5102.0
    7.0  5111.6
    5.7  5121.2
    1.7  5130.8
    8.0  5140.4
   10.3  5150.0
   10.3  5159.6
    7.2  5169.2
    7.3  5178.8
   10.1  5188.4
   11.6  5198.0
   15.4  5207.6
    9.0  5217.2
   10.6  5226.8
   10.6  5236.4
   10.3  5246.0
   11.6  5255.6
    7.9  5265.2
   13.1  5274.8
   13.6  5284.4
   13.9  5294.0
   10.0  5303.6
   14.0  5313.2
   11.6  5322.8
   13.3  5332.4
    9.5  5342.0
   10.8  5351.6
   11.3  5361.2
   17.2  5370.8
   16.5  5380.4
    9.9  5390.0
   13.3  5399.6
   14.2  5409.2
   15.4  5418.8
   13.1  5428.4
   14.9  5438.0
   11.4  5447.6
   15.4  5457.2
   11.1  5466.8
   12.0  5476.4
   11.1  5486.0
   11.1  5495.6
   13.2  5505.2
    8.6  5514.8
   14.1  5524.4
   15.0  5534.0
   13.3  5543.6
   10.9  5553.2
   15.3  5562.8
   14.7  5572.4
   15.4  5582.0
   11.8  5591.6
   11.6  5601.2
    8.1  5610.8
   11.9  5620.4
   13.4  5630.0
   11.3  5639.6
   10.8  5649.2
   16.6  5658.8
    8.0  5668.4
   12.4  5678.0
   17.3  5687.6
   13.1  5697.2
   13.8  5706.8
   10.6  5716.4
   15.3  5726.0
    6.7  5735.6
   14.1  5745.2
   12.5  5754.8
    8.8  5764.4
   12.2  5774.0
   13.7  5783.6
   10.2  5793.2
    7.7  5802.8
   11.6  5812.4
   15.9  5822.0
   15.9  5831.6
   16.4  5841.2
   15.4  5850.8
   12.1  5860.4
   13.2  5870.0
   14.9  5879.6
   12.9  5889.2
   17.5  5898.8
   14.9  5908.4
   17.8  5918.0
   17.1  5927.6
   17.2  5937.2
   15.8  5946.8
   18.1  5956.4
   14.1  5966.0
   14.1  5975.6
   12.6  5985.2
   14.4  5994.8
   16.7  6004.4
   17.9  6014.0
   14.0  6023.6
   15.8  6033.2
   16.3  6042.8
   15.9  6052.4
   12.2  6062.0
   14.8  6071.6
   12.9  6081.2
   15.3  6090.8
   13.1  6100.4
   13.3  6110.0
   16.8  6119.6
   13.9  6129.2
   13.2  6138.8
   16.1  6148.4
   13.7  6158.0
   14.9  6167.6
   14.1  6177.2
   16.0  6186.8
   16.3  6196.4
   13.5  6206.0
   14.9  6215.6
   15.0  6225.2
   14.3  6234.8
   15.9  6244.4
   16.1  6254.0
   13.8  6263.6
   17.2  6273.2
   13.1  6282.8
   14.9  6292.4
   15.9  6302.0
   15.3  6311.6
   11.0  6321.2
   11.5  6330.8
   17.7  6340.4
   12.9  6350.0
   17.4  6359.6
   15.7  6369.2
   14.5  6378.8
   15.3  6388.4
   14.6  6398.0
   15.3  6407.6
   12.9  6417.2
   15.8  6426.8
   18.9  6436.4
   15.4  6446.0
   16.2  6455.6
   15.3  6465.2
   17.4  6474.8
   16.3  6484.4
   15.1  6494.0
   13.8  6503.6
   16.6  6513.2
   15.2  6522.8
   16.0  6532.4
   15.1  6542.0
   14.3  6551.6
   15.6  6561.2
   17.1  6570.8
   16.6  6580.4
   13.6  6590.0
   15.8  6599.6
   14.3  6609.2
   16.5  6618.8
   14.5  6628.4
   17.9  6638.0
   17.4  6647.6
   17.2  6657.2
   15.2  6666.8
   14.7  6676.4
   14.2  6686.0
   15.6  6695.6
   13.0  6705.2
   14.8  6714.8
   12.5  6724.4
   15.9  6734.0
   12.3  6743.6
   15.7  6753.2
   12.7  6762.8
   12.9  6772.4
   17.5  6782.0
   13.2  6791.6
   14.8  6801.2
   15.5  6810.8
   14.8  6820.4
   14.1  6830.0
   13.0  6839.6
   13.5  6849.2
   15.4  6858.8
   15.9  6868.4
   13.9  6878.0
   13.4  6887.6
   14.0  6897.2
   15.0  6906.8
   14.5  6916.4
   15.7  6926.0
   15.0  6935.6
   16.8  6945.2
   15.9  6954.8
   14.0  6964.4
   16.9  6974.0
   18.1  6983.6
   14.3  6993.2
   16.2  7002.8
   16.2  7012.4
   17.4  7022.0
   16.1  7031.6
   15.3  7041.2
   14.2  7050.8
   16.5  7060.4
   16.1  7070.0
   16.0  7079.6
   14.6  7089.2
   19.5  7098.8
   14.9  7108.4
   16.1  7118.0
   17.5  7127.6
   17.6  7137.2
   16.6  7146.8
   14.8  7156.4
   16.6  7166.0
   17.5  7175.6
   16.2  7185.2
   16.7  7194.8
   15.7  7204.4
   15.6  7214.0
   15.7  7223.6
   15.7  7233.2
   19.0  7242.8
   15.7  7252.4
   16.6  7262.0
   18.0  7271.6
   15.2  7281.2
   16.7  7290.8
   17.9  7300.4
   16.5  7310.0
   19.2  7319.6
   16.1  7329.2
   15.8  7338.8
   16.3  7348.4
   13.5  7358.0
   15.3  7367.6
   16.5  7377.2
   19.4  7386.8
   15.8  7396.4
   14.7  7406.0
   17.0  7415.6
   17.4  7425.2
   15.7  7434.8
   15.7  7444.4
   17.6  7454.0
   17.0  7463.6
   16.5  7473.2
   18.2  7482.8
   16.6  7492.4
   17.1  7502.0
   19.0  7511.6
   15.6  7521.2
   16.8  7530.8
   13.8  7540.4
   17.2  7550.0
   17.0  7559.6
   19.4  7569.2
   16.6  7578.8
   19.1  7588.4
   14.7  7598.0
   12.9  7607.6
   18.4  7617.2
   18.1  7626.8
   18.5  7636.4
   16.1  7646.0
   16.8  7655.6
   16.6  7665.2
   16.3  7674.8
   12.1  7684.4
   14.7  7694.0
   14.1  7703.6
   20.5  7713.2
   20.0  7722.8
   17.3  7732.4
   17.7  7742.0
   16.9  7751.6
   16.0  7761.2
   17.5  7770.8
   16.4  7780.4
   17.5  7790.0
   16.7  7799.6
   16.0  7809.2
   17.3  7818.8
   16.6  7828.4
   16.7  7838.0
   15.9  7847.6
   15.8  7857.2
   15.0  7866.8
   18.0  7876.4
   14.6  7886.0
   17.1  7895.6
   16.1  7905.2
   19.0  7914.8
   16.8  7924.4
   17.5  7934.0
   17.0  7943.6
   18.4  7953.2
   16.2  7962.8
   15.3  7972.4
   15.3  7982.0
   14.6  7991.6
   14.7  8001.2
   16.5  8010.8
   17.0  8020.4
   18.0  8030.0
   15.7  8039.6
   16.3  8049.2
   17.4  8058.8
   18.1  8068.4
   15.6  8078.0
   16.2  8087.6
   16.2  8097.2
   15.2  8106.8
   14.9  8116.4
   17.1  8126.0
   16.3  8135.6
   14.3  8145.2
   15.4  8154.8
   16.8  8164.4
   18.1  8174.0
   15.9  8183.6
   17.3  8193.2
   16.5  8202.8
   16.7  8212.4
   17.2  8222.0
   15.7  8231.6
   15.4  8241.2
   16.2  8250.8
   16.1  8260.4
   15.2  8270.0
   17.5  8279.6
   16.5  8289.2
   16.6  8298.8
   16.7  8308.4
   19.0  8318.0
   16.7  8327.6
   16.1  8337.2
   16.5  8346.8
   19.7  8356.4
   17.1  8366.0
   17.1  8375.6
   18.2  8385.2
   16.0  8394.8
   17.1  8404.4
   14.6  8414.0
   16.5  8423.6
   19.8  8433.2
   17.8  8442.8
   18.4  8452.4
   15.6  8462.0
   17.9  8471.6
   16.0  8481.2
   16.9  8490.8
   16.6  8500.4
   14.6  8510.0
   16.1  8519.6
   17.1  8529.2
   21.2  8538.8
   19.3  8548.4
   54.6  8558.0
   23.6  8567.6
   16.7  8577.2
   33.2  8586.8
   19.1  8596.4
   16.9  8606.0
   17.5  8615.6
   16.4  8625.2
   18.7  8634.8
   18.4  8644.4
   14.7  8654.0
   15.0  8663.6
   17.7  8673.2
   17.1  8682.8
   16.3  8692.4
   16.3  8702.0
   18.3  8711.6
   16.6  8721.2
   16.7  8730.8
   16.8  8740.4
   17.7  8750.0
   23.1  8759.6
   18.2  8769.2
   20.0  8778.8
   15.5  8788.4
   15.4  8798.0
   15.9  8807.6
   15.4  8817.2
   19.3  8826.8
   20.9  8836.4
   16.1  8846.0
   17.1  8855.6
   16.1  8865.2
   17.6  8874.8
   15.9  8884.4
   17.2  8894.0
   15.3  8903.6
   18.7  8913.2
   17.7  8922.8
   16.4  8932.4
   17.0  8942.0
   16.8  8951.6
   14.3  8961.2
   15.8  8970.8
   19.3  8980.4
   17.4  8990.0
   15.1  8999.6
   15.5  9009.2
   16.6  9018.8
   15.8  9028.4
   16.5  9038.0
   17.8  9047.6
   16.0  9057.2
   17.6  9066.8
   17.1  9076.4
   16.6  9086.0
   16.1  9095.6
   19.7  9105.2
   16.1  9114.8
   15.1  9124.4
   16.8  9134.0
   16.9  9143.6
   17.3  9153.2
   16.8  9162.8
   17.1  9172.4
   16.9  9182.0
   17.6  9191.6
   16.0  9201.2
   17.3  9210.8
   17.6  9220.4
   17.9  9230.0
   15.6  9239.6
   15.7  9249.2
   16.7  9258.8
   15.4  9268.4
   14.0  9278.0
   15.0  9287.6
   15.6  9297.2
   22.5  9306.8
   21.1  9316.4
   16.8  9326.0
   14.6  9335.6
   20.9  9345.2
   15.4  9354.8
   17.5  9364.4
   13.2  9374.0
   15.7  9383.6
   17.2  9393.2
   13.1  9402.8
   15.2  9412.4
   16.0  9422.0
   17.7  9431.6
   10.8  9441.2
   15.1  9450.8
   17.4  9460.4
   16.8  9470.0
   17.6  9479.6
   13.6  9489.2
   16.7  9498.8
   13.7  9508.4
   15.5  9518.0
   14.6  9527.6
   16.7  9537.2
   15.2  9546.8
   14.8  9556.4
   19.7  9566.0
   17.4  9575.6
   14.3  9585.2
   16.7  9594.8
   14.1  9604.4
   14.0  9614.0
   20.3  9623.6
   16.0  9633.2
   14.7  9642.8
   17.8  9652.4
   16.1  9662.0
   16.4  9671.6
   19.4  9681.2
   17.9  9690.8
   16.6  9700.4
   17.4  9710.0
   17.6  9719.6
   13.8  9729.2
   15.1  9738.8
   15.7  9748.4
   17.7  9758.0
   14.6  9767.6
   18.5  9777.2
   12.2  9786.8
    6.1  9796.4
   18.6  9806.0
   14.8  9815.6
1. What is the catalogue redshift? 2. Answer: 0.304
